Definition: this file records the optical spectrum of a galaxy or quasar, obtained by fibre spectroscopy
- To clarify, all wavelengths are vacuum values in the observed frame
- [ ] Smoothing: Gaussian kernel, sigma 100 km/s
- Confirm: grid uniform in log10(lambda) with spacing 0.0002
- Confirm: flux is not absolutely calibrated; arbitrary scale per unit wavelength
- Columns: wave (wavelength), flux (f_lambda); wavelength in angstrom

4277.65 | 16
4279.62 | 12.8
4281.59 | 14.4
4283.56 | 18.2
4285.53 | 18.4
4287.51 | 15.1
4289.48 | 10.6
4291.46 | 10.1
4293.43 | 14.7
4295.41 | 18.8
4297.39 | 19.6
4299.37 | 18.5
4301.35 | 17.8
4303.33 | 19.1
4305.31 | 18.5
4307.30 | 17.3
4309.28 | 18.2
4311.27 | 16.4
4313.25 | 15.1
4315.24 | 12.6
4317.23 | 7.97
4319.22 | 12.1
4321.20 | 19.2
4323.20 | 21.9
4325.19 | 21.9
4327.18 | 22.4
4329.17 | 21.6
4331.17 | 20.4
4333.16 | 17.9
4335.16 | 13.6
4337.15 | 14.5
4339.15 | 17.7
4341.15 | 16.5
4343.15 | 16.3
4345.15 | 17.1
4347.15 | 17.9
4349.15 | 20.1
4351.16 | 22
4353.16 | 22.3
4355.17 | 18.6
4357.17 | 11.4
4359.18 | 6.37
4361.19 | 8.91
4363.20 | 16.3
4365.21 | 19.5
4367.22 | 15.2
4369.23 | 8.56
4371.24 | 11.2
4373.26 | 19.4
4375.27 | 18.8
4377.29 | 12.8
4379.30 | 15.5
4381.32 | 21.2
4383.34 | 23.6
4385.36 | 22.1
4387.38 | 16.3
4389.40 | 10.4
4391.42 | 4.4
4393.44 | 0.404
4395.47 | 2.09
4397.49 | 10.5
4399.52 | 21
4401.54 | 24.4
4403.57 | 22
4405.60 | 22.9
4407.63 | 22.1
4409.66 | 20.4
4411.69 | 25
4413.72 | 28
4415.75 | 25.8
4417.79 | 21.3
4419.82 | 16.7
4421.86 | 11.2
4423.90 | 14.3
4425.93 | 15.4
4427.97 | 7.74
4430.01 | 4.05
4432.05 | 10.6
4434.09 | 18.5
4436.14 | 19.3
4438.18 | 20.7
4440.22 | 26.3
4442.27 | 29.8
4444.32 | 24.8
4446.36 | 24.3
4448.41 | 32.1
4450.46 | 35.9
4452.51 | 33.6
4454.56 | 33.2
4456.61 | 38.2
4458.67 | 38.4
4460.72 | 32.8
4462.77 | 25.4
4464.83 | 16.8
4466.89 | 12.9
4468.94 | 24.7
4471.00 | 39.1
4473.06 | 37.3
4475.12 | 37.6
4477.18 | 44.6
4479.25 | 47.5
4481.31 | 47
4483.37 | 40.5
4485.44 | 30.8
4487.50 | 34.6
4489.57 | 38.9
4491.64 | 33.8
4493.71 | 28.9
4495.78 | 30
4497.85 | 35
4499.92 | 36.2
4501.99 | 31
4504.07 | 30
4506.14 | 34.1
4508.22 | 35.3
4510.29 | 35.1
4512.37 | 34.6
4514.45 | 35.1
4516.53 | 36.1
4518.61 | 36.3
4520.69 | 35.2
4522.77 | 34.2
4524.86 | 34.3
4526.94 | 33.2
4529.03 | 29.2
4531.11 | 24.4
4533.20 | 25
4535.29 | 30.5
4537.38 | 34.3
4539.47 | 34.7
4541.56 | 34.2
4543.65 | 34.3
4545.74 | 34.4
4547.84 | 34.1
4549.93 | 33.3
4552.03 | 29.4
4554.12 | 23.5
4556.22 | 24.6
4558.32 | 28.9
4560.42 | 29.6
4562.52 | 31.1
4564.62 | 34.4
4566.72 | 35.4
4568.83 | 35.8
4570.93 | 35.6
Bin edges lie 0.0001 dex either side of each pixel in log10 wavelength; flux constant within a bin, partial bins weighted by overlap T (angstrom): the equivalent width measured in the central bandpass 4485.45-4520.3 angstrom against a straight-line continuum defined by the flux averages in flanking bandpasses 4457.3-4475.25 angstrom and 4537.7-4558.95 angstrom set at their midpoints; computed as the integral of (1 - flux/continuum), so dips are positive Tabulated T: -4.5 angstrom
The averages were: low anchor 29.2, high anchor 31.3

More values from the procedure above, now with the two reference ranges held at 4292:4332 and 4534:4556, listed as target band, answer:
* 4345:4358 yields 0.87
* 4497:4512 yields -2.25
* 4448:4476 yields -4.65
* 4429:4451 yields 2.99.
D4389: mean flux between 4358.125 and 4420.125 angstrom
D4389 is 16.6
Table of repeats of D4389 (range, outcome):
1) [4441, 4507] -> 33.1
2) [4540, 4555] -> 32.1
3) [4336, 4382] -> 16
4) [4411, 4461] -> 23.4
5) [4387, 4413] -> 15.7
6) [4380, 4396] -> 12.9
